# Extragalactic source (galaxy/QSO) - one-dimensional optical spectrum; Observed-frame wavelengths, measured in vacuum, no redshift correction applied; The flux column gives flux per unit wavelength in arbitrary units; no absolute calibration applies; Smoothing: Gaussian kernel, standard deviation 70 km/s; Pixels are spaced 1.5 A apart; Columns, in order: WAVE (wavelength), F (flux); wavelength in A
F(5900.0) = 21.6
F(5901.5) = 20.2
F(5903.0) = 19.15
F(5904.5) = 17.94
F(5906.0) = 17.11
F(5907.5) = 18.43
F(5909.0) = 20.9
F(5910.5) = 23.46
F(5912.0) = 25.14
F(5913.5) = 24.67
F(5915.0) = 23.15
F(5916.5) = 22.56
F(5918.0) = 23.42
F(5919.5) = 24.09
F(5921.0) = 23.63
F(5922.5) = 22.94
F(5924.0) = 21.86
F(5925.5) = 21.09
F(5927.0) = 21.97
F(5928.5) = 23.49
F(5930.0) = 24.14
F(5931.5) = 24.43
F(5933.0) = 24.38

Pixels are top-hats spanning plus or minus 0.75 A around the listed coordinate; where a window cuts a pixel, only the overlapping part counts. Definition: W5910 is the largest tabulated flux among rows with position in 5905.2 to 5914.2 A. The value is 25.14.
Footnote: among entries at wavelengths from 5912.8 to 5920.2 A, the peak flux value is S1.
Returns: 24.67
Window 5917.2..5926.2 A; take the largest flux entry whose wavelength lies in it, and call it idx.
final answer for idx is 24.09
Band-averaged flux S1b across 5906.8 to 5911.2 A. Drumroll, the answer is 20.9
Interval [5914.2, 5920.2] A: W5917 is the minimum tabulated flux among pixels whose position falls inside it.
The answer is 22.56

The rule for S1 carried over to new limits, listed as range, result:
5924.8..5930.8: 24.14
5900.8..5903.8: 20.2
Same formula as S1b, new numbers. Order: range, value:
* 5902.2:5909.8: 18.7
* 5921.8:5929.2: 22.3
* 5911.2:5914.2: 24.9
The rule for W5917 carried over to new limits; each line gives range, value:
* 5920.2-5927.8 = 21.09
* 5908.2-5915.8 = 20.9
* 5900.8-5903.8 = 19.15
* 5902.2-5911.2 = 17.11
